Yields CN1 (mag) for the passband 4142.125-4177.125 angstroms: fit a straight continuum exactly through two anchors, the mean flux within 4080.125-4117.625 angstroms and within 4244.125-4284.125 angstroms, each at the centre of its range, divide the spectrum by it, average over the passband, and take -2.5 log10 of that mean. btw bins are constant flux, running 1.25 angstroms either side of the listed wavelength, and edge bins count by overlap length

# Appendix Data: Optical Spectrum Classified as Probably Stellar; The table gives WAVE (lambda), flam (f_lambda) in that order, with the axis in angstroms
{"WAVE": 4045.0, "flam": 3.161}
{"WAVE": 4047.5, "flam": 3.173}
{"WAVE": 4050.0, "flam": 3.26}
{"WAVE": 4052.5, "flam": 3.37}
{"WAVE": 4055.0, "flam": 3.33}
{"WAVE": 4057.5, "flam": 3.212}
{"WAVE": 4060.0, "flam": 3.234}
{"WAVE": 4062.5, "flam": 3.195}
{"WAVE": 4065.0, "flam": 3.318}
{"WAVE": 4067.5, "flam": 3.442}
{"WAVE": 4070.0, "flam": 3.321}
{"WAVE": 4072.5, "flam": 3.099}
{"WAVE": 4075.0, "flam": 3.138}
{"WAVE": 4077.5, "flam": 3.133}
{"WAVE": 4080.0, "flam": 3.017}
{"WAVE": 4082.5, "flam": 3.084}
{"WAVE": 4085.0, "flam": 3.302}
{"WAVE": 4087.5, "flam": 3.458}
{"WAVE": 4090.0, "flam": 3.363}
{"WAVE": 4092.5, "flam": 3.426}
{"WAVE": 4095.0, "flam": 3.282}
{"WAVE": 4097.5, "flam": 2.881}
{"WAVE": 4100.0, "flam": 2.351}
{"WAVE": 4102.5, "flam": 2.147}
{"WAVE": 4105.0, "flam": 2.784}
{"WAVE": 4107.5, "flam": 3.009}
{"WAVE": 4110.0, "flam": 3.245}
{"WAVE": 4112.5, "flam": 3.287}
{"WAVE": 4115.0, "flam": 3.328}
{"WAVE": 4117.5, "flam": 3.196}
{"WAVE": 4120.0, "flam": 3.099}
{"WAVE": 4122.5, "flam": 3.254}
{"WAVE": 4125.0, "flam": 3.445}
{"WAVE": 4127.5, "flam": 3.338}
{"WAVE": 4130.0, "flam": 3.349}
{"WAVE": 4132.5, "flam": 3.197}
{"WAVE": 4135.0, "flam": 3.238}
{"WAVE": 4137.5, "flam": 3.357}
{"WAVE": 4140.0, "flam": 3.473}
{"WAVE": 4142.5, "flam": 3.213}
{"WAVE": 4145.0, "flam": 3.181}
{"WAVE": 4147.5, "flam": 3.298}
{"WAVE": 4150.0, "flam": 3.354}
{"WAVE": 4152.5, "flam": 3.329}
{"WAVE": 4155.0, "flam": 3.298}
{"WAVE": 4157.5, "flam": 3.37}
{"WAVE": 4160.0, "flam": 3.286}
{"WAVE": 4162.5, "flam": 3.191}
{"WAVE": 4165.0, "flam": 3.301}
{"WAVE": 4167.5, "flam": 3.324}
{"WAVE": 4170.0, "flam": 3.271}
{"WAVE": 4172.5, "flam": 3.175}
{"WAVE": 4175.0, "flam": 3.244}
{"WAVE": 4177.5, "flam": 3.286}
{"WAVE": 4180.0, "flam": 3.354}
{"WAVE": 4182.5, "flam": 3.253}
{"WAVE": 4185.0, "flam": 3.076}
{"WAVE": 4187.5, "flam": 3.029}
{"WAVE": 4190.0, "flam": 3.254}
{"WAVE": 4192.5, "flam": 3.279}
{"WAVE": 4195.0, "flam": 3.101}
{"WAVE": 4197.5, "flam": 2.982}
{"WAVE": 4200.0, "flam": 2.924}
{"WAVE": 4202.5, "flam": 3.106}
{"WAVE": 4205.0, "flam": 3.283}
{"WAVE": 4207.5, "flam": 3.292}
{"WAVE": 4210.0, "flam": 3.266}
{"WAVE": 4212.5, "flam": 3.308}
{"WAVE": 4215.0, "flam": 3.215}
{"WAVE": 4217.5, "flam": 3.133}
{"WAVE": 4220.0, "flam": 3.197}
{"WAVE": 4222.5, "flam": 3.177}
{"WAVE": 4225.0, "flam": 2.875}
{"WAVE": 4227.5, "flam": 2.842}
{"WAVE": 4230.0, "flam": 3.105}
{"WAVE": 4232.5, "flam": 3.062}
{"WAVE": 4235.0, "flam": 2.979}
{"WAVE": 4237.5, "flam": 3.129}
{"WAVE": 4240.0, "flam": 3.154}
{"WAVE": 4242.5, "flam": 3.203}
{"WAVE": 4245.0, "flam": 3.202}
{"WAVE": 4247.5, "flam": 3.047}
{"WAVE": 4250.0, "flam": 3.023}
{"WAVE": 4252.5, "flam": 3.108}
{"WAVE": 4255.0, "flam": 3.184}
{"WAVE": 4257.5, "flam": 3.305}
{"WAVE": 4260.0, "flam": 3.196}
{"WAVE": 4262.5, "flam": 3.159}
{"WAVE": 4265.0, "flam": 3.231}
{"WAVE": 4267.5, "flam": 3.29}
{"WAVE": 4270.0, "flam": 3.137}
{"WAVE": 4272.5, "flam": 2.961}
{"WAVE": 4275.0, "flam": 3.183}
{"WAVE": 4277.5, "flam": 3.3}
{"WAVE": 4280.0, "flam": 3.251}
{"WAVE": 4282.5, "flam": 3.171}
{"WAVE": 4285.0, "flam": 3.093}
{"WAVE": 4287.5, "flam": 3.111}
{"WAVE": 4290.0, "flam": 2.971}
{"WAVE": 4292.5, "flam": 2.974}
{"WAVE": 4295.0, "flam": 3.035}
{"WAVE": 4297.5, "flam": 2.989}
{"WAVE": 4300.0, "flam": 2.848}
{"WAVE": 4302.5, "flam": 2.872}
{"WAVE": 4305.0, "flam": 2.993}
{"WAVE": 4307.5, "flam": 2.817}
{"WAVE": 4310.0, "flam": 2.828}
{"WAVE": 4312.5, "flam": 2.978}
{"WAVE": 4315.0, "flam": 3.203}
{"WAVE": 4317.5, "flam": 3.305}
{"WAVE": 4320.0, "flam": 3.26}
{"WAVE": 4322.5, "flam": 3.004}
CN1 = -0.06 mag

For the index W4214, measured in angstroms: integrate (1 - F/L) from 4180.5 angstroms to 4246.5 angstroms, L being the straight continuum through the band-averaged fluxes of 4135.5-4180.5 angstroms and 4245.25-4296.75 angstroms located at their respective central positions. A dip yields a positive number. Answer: 1.7 angstroms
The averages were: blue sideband 3.29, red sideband 3.14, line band 3.13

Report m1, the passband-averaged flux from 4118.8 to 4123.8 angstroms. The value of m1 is 3.18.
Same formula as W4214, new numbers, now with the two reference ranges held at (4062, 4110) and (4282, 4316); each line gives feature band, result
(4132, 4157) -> -1.9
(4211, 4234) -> -0.6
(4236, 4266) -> -1.5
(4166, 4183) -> -1.3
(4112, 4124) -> -0.6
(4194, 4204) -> 0.0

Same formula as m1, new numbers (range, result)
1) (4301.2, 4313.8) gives 2.9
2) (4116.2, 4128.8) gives 3.27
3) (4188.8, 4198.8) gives 3.15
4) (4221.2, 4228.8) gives 2.97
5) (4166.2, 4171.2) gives 3.3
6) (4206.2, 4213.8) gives 3.29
